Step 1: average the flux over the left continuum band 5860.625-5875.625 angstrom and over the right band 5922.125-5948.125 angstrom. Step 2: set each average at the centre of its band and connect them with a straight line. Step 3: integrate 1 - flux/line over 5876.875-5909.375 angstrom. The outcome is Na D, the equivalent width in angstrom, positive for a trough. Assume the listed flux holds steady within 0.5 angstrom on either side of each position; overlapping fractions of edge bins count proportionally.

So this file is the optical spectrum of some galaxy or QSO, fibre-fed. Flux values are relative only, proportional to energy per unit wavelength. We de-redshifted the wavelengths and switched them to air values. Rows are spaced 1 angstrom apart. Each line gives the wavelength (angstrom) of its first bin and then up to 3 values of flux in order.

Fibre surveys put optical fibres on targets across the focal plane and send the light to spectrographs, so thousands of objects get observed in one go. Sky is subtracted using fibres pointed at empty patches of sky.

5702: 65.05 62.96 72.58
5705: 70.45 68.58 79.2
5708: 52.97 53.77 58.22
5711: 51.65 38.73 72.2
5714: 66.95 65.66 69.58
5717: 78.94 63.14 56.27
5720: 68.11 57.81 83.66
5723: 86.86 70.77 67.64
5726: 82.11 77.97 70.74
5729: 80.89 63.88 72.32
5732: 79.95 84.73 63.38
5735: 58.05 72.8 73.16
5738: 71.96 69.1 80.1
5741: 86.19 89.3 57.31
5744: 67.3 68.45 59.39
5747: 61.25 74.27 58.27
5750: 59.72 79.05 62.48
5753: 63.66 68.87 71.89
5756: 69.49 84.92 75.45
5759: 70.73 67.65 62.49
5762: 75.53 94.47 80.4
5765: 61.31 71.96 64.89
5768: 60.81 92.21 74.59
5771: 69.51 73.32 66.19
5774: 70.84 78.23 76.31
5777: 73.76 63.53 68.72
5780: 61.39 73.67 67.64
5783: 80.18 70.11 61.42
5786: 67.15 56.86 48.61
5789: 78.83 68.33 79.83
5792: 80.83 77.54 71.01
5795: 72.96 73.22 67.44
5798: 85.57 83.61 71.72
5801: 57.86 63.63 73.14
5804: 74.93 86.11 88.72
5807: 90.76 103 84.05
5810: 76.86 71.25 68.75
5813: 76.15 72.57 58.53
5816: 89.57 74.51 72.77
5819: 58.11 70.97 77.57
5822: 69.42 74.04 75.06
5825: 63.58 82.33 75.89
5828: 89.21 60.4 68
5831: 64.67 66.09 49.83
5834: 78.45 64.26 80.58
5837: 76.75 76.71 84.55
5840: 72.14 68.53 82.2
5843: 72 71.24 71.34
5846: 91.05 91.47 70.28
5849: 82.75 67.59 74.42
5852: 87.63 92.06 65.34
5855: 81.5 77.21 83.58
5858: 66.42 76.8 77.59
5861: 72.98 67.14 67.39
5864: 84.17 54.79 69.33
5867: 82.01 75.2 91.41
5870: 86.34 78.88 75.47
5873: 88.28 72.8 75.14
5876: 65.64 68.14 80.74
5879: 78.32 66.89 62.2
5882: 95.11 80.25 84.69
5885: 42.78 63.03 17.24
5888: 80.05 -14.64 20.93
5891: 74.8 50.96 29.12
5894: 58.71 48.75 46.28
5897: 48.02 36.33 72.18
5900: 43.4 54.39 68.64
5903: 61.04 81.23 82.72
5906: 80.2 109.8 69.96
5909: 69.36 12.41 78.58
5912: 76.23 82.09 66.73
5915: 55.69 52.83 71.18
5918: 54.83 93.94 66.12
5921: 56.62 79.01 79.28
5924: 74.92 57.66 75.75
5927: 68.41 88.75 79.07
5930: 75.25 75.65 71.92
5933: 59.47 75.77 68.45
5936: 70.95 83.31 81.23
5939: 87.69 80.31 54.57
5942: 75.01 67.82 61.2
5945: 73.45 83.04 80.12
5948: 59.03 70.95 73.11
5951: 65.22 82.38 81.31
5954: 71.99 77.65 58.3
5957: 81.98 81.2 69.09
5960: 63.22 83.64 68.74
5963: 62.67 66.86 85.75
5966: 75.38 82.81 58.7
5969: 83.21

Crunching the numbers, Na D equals 6.2 angstrom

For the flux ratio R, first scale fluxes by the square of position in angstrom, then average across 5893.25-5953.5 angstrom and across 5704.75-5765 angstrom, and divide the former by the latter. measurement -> 1.1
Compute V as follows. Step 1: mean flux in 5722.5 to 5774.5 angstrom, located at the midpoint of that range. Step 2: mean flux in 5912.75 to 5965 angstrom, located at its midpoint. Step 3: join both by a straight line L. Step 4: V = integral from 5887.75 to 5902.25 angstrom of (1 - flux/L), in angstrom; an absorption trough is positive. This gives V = 5.1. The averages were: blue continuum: 71.9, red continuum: 72.1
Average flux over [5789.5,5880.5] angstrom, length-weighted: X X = 75.2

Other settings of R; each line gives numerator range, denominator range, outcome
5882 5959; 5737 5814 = 0.97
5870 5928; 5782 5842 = 0.91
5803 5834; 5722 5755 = 1.07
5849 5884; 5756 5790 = 1.11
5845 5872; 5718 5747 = 1.13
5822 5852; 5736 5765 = 1.07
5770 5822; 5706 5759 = 1.08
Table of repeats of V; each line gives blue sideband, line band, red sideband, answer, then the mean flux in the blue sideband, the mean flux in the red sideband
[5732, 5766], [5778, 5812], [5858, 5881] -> -0.50 angstrom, 71.1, 74.8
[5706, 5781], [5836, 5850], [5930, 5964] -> -1.21 angstrom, 70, 72.7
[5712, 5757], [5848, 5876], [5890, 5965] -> -2.93 angstrom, 70.4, 68.7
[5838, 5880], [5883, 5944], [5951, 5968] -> 8.35 angstrom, 76.5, 73.8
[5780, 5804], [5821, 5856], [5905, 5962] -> -1.73 angstrom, 70.8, 72.3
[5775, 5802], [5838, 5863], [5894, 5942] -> -2.54 angstrom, 70.7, 68.6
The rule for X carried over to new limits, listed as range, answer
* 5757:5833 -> 72.9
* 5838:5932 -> 69.4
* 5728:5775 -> 71.5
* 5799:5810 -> 79.5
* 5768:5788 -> 70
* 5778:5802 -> 70.3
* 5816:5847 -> 73.3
